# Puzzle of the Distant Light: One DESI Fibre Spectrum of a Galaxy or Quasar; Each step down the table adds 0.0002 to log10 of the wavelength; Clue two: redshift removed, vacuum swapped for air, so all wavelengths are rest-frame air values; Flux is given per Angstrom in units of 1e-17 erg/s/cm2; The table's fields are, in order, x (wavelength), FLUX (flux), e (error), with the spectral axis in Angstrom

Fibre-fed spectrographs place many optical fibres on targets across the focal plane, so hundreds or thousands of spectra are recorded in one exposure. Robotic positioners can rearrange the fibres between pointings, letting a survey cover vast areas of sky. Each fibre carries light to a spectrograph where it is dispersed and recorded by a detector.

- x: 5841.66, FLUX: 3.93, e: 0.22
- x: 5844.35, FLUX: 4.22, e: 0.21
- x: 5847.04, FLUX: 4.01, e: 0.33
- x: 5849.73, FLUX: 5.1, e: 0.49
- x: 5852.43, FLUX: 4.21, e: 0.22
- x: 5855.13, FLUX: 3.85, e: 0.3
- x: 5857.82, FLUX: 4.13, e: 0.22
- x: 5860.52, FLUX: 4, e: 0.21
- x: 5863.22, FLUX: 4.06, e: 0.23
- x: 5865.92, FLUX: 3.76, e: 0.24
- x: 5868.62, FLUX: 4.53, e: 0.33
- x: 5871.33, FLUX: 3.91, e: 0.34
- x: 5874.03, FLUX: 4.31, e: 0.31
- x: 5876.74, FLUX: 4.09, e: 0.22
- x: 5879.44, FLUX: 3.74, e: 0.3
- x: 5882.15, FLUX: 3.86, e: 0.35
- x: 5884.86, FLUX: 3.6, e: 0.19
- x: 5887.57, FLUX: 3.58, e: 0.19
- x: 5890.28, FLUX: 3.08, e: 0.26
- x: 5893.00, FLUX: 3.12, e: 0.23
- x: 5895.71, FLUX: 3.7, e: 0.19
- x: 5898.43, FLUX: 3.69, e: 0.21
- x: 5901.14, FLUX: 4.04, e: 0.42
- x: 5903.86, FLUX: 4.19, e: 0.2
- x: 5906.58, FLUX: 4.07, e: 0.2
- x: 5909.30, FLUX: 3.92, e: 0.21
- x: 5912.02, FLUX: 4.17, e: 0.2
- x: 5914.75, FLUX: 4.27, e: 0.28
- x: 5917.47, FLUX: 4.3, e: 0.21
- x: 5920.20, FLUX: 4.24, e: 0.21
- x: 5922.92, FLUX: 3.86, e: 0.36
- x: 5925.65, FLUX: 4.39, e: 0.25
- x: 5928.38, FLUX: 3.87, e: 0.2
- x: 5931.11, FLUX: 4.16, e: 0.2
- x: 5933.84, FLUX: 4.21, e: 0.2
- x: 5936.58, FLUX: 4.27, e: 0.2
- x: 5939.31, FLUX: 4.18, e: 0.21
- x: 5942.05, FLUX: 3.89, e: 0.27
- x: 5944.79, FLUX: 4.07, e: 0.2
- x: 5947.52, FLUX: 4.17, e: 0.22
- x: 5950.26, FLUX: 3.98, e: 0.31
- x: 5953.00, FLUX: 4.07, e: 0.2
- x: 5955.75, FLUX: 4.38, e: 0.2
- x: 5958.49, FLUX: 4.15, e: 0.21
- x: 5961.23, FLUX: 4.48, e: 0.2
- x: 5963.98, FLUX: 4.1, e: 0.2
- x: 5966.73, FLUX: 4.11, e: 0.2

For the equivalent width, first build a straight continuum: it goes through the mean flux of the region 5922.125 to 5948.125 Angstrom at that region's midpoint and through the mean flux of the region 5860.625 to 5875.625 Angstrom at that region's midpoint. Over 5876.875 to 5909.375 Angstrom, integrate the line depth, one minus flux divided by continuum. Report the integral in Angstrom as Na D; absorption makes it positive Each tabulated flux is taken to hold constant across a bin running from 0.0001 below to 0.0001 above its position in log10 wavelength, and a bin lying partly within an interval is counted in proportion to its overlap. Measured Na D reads 3.0 Angstrom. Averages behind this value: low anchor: 4.1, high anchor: 4.11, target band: 3.72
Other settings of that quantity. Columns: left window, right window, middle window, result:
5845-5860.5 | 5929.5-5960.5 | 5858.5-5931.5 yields 4.35 Angstrom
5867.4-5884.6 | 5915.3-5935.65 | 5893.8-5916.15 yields 0.67 Angstrom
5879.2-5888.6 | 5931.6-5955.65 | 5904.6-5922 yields -1.12 Angstrom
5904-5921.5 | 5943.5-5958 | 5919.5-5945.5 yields 0.23 Angstrom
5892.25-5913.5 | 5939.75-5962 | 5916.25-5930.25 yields -0.48 Angstrom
